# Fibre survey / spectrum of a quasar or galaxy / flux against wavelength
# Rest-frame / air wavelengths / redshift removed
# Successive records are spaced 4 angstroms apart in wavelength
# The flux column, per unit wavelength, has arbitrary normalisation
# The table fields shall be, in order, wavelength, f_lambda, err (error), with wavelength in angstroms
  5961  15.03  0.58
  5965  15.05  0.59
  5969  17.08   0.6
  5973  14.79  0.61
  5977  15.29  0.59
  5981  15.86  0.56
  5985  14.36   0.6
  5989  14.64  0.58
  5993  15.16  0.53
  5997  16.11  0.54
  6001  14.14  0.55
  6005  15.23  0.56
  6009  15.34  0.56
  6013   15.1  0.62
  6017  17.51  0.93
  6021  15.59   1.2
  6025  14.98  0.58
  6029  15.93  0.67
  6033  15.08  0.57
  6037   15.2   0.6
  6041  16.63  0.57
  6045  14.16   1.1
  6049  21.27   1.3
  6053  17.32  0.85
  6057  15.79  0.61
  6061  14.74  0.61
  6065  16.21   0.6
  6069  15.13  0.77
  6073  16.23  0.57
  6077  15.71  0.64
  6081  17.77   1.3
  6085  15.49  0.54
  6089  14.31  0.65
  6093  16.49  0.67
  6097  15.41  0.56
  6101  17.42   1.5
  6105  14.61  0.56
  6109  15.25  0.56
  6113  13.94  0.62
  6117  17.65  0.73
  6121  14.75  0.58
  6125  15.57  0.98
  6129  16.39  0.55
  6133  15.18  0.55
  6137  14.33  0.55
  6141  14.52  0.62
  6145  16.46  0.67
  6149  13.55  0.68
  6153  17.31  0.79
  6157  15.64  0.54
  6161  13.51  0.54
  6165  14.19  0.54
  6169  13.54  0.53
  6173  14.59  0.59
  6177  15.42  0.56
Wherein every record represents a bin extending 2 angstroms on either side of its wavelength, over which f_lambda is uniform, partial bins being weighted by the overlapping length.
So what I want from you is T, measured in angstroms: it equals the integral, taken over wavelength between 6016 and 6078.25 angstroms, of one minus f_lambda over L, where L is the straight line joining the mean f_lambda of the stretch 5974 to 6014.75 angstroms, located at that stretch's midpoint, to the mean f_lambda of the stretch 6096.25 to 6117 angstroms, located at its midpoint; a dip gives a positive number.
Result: -3.1 angstroms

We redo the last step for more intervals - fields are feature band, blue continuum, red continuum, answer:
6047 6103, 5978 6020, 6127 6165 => -4.1 angstroms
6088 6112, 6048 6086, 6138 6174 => 0.4 angstroms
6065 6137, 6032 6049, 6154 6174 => -2.3 angstroms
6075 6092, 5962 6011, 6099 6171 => -0.7 angstroms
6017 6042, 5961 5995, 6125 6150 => -0.7 angstroms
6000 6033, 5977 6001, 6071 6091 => -0.3 angstroms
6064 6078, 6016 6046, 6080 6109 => 0.0 angstroms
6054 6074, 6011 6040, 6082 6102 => 0.1 angstroms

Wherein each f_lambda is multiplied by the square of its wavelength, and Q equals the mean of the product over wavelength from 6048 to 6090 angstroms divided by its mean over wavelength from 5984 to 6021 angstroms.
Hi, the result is 1.09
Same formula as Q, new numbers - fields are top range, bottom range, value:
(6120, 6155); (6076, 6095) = 0.98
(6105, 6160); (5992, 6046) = 1.03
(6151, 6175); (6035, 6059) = 0.92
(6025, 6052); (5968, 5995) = 1.09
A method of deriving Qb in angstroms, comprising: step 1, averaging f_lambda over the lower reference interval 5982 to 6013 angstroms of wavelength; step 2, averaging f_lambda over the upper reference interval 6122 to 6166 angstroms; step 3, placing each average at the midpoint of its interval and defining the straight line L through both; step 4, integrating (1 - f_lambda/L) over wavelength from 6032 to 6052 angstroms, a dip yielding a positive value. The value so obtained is -2.0 angstroms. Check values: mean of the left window 15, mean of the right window 15.2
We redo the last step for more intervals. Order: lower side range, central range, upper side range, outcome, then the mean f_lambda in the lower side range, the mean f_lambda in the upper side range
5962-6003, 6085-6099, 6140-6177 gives -0.4 angstroms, 15.2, 14.9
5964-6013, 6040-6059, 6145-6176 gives -2.5 angstroms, 15.3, 14.8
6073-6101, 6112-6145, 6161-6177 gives -0.7 angstroms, 16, 14.2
